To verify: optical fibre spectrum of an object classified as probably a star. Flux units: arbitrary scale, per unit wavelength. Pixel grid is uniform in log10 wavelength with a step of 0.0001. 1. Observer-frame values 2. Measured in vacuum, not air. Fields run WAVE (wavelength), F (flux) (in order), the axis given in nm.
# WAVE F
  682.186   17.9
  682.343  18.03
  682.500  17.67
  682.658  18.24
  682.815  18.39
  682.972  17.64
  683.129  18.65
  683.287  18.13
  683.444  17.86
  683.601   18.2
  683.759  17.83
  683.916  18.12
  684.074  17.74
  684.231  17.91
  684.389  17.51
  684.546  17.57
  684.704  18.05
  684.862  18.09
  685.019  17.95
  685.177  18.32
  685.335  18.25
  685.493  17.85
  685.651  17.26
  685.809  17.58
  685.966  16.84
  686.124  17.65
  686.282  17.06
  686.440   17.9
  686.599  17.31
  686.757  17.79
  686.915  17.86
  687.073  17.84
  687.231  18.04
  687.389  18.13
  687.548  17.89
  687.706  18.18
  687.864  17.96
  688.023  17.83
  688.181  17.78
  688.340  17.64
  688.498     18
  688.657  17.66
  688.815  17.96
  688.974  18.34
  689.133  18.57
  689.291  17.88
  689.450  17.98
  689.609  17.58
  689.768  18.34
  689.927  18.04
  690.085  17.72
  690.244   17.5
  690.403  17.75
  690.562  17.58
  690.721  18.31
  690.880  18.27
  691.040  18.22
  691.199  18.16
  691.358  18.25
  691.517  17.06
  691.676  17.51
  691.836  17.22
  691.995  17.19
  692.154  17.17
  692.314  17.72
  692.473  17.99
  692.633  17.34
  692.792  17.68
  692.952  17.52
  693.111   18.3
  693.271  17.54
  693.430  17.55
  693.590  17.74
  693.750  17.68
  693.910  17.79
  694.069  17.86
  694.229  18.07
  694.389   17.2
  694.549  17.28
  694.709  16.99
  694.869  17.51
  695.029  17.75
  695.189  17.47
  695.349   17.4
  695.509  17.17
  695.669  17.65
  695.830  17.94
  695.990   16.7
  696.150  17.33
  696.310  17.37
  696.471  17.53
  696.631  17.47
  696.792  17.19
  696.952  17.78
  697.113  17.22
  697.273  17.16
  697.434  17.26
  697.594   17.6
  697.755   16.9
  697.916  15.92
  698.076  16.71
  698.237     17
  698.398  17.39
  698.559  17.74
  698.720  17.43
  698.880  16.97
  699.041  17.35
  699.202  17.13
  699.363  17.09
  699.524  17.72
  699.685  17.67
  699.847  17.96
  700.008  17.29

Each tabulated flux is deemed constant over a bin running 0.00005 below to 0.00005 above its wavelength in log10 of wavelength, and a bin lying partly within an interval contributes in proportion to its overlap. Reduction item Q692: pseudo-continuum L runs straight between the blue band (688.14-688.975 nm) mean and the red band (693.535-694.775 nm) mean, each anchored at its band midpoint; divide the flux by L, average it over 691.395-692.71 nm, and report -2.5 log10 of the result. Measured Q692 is 0.02 mag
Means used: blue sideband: 17.9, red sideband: 17.6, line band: 17.4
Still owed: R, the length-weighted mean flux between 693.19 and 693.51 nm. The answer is 17.6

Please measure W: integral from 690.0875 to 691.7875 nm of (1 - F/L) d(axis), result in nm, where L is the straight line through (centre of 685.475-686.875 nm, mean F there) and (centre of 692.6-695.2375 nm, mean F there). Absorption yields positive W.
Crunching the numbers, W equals -0.03 nm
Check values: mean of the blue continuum 17.5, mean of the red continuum 17.6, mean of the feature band 17.8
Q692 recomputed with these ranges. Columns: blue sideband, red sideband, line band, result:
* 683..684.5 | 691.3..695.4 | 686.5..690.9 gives -0.01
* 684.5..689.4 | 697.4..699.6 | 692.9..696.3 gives -0.01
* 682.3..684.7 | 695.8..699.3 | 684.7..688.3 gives 0.00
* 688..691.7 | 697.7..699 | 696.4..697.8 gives -0.01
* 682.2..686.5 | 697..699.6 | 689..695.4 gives -0.02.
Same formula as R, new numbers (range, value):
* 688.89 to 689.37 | 18.3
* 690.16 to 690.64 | 17.6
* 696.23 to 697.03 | 17.5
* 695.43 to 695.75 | 17.4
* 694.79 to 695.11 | 17.6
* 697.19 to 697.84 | 17.2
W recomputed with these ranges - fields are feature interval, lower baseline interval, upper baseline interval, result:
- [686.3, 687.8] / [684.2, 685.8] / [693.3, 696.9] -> -0.006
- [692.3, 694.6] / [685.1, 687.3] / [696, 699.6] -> -0.038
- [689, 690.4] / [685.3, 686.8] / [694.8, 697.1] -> -0.037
